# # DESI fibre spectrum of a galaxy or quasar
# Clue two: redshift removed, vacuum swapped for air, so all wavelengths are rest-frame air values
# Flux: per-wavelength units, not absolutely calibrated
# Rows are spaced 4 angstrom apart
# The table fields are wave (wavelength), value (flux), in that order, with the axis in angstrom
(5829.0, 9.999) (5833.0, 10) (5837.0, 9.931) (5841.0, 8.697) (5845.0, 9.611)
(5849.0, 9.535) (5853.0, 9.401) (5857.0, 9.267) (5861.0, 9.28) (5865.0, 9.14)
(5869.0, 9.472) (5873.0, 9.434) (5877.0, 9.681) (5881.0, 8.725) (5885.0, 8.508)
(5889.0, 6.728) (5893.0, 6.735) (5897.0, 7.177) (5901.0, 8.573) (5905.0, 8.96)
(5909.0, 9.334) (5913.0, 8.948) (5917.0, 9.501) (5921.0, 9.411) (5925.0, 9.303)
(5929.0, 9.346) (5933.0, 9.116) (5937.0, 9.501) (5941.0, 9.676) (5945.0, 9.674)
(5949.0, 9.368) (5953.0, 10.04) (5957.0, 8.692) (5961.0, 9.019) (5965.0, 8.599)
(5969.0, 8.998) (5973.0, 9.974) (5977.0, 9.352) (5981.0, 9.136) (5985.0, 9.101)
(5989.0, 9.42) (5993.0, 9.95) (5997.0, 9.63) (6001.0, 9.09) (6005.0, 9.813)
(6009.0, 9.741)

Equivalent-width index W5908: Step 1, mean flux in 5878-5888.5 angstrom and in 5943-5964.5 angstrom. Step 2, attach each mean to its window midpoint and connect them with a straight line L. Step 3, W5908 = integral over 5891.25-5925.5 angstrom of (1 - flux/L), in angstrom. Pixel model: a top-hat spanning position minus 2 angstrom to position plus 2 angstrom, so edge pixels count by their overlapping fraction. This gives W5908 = 0.46 angstrom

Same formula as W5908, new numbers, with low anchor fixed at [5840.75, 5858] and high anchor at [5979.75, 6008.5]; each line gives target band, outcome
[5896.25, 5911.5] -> 1.3 angstrom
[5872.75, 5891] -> 1.7 angstrom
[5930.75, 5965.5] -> 0.4 angstrom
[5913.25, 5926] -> 0.1 angstrom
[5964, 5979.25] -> 0.3 angstrom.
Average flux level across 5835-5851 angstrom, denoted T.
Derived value 9.44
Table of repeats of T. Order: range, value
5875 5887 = 8.97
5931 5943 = 9.43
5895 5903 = 7.88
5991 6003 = 9.56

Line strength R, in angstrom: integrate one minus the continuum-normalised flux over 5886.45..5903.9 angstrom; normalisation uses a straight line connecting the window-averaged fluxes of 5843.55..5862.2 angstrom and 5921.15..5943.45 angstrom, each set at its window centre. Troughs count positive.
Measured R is 3.67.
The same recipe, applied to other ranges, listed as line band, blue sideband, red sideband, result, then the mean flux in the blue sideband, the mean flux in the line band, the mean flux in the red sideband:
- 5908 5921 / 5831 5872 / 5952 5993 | 0.1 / 9.43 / 9.28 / 9.25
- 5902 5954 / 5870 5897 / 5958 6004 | -3.8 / 8.26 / 9.37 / 9.3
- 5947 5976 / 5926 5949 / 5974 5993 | 0.5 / 9.45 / 9.25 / 9.36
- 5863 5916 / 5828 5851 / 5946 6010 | 5.2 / 9.61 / 8.59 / 9.37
